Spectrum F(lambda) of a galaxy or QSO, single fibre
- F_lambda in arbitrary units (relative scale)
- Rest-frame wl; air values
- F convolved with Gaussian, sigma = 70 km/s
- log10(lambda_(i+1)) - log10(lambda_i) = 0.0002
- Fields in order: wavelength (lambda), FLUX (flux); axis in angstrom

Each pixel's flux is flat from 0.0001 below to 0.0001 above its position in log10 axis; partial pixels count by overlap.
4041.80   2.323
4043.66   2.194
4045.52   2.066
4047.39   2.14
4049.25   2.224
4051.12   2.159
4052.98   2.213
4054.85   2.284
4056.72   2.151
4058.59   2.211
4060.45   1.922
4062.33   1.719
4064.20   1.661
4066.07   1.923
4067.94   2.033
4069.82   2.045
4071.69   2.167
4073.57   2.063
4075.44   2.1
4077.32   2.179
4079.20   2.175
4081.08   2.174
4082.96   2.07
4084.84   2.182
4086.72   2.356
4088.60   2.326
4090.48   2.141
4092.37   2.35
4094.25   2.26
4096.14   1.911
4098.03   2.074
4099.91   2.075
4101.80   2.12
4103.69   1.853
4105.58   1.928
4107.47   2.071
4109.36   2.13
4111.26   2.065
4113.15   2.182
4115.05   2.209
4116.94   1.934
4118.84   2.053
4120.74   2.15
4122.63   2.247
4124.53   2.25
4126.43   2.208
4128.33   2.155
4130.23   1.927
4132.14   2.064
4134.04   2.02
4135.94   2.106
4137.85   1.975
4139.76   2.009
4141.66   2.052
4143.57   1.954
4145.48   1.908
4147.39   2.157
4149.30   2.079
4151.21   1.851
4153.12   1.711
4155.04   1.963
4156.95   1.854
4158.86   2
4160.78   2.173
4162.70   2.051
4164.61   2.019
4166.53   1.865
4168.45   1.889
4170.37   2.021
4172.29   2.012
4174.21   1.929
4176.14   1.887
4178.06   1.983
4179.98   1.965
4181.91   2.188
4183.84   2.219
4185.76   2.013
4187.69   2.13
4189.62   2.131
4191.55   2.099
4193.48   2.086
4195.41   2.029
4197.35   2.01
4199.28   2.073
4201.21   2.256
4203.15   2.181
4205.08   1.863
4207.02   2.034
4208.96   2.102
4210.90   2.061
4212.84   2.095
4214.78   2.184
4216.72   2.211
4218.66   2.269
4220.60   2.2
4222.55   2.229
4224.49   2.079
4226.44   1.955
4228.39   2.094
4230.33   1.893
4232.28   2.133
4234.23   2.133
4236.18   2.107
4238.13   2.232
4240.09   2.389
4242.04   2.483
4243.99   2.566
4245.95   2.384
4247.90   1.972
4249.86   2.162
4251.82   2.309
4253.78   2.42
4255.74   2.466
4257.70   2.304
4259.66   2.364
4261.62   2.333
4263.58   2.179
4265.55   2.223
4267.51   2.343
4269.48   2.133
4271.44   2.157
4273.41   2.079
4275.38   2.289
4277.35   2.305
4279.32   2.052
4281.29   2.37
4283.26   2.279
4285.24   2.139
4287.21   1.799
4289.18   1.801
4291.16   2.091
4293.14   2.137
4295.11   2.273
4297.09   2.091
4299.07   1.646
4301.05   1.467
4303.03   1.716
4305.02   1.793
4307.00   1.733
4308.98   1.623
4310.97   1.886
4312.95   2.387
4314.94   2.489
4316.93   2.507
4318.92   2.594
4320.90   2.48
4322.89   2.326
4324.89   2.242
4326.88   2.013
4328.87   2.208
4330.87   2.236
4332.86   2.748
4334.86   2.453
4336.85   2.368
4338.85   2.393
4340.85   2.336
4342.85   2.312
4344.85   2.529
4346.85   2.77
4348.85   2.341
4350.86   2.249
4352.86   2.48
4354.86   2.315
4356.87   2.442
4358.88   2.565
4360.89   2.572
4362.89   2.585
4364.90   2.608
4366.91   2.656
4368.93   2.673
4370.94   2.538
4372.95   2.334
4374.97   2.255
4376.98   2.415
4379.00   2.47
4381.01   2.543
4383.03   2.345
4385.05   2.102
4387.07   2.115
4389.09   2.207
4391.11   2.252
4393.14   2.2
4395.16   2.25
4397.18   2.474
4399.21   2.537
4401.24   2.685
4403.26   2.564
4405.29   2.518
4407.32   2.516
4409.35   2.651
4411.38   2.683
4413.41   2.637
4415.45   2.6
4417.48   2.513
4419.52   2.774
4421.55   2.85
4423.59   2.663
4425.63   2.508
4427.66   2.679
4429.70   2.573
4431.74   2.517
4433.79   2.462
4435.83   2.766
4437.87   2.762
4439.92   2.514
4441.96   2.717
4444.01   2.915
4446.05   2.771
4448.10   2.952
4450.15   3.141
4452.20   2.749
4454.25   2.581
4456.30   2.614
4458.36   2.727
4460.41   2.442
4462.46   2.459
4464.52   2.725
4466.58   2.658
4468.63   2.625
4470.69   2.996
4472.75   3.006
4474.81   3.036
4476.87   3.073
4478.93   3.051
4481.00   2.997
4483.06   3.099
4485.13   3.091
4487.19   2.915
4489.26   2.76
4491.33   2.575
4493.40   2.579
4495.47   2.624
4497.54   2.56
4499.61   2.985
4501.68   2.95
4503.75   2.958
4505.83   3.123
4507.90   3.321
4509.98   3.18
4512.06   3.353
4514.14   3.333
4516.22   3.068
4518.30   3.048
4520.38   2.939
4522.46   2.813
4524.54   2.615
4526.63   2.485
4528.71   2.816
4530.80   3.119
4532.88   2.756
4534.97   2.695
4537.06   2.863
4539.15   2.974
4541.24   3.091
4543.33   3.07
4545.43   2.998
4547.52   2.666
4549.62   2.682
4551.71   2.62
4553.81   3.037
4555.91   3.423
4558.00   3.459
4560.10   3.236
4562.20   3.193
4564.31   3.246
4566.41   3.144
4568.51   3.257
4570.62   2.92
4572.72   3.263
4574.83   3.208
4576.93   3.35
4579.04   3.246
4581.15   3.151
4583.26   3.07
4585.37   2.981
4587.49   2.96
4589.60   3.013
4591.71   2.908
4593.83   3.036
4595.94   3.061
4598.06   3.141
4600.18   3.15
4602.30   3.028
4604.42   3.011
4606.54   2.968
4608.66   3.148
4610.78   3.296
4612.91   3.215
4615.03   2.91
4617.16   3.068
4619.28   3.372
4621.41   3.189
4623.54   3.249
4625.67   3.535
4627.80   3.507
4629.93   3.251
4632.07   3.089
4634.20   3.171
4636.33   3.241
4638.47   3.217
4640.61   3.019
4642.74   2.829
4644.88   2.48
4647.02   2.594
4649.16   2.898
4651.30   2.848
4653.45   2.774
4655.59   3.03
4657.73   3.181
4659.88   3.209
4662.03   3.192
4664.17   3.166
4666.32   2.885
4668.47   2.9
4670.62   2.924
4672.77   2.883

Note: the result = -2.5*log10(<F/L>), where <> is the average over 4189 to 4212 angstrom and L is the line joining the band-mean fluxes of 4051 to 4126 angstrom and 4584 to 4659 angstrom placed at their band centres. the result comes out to 0.11 mag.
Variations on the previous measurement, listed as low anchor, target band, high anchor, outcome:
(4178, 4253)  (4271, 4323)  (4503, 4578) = 0.14 mag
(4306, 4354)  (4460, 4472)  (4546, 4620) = 0.03 mag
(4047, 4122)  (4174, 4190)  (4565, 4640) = 0.12 mag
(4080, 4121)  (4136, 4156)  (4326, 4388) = 0.10 mag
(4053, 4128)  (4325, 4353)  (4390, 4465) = 0.05 mag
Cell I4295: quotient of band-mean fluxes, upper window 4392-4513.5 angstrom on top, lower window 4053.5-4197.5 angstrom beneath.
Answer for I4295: 1.3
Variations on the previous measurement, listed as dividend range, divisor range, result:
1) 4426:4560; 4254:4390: 1.26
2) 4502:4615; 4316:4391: 1.26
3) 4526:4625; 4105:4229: 1.49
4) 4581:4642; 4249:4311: 1.50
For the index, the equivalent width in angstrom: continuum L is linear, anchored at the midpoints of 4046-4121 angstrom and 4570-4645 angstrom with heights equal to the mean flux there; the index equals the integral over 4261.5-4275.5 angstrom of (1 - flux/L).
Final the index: 1.5 angstrom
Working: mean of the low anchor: 2.1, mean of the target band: 2.21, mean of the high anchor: 3.13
